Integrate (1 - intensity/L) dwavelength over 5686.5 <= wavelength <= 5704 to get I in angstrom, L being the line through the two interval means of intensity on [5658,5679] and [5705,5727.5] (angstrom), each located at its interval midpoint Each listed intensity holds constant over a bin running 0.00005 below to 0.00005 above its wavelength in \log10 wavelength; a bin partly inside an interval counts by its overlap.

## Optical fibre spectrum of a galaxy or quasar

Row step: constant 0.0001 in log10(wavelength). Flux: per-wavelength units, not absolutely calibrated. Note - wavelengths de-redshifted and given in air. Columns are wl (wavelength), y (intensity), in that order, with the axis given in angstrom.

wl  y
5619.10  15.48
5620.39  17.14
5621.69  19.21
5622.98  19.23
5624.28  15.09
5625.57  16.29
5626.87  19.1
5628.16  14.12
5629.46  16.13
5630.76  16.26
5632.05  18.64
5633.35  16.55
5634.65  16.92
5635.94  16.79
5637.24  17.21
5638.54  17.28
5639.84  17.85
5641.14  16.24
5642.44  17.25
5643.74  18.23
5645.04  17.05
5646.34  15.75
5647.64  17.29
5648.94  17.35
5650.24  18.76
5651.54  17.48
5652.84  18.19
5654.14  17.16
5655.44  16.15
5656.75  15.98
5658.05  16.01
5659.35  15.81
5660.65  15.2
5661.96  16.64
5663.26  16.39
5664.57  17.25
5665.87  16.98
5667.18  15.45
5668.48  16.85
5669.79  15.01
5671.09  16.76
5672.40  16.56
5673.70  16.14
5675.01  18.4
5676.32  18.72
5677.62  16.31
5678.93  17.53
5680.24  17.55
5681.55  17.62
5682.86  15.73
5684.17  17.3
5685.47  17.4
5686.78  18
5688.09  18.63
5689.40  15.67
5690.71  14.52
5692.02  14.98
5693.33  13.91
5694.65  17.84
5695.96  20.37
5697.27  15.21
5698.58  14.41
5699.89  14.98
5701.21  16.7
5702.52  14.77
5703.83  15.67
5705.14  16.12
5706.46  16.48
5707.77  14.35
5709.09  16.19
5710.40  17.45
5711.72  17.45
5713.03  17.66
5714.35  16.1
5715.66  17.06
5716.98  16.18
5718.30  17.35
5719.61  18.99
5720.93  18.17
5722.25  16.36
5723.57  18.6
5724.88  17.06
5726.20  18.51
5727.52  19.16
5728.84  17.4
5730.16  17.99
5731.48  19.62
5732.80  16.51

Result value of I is 0.83 angstrom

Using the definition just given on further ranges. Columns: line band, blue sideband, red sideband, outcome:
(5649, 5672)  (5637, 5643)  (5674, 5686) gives 0.86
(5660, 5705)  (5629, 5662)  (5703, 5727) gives 1.21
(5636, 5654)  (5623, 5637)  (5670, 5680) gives -0.53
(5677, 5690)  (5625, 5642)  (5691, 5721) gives -0.50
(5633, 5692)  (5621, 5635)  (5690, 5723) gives -0.42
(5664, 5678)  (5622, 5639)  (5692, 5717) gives -0.19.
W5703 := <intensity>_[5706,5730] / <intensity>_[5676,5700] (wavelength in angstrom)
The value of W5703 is 1.0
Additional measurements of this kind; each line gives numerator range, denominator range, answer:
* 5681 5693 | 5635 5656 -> 0.96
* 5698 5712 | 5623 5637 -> 0.95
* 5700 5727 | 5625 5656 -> 0.98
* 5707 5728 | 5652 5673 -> 1.05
